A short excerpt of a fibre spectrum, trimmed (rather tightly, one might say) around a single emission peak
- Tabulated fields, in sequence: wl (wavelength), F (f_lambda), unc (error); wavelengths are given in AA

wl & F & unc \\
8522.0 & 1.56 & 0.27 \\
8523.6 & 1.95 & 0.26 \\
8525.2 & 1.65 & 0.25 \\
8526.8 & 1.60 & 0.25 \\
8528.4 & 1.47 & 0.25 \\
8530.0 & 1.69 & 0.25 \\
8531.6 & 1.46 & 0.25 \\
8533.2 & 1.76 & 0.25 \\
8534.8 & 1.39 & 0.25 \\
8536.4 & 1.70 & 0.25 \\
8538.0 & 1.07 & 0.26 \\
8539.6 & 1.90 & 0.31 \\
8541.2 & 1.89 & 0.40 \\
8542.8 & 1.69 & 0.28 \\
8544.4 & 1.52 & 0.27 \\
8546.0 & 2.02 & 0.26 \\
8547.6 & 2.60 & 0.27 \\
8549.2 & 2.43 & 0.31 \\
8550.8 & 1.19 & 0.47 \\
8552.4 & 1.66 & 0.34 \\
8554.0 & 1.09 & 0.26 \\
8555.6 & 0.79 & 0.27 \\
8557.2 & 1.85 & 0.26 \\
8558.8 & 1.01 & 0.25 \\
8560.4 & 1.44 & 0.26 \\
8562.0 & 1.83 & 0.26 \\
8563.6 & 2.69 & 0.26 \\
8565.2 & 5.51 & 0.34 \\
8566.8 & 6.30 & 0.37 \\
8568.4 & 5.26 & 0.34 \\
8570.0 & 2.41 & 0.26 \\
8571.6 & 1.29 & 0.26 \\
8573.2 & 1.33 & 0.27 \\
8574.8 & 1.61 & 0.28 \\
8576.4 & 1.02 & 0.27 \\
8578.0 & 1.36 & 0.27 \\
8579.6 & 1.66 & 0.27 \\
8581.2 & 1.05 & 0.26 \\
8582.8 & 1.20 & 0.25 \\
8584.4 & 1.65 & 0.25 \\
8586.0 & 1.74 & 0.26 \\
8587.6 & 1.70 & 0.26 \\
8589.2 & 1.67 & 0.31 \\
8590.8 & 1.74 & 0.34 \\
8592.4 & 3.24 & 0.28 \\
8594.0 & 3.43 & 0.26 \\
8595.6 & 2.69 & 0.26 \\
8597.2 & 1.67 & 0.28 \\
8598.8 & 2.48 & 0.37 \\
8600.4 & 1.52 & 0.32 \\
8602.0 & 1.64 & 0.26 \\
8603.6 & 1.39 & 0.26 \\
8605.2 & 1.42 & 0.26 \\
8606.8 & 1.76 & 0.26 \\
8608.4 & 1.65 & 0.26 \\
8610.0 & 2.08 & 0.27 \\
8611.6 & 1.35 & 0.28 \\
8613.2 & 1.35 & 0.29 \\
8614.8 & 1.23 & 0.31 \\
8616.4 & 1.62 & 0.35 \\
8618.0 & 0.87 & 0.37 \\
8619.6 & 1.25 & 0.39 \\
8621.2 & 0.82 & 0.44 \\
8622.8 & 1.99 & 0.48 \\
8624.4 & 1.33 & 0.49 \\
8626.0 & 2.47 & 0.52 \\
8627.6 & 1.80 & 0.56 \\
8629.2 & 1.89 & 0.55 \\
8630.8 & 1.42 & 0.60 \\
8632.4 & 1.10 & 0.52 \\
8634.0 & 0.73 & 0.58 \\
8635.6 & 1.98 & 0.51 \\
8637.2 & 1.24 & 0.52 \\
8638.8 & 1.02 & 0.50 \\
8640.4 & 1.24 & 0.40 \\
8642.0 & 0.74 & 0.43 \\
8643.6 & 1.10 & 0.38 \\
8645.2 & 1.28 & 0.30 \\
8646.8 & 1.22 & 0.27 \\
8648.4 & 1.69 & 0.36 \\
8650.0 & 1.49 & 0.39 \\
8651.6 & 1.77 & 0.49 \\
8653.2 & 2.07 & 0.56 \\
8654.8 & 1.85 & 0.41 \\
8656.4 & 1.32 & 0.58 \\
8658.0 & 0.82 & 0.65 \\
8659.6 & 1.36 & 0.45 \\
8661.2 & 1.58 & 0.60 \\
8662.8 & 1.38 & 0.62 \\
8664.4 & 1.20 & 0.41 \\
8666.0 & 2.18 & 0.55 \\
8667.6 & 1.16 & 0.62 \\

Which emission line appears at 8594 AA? [N II] 6583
